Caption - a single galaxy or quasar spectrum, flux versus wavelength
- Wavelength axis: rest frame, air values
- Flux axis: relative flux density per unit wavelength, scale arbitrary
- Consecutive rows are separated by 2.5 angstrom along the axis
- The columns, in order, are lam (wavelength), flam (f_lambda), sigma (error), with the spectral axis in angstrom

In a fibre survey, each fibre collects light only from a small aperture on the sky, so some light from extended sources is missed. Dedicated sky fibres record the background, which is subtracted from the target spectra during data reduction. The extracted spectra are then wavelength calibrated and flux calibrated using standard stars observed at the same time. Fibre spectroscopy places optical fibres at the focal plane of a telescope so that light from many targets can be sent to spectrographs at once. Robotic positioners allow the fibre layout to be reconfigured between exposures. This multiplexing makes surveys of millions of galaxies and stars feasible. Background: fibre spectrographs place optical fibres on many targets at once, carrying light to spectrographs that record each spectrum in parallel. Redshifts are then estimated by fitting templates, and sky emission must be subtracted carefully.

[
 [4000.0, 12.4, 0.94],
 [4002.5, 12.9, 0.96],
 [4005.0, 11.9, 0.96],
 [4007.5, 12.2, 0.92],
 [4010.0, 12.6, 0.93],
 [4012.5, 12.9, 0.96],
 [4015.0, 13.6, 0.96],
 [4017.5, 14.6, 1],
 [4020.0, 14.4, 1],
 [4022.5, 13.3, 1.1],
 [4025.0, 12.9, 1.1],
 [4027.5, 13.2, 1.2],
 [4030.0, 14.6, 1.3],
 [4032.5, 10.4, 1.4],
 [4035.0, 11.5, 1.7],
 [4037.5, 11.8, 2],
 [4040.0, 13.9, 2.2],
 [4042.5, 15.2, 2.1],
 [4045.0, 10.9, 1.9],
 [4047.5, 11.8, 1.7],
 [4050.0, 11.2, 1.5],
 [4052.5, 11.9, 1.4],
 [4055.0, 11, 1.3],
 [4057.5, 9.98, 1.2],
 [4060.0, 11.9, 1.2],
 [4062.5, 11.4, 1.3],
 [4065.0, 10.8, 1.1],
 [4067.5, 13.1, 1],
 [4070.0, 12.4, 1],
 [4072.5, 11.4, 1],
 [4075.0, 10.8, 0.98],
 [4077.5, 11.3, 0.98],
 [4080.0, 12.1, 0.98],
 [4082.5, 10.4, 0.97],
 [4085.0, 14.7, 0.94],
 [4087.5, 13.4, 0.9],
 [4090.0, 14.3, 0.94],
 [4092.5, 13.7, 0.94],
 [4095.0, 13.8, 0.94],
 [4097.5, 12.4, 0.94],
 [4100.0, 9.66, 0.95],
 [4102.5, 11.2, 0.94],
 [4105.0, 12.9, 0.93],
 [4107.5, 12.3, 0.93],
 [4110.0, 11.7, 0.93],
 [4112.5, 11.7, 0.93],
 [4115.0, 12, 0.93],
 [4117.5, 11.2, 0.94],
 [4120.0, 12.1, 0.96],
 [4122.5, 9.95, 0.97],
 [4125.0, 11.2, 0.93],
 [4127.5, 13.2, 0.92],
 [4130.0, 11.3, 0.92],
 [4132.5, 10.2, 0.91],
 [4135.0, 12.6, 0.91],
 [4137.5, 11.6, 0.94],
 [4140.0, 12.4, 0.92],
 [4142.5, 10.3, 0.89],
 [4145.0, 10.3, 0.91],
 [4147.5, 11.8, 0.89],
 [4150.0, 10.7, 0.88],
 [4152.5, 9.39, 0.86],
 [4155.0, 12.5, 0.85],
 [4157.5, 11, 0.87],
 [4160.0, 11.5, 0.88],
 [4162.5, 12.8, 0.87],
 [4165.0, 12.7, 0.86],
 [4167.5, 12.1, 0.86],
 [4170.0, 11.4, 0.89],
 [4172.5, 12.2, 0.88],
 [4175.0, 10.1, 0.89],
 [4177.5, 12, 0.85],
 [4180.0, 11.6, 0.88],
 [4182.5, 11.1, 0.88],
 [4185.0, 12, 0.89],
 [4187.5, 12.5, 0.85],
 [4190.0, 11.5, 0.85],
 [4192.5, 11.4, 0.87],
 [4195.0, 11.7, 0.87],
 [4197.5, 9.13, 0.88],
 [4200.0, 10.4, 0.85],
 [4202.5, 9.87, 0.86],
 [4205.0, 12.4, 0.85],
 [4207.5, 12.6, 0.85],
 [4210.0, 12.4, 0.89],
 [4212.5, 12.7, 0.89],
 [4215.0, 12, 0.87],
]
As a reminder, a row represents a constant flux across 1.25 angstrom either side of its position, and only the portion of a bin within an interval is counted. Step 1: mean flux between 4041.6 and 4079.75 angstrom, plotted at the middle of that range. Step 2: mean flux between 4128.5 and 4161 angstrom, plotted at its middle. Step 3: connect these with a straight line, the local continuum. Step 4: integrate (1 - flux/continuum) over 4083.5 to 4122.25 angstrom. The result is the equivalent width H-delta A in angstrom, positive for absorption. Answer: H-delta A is -3.2 angstrom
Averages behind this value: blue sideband 11.7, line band 12.4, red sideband 11.2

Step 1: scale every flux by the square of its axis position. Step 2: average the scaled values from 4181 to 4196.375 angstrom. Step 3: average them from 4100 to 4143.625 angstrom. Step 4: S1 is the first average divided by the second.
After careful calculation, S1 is 1.0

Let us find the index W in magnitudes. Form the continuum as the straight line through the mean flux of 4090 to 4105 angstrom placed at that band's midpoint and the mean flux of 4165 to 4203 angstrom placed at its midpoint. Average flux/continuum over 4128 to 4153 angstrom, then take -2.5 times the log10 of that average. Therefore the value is 0.066 mag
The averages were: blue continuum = 12.4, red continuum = 11.3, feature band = 11.2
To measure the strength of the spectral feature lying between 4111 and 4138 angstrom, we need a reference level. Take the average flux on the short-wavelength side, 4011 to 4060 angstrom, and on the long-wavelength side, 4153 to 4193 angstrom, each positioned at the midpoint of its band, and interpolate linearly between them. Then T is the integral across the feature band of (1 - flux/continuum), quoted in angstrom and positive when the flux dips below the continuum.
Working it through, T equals 1.1 angstrom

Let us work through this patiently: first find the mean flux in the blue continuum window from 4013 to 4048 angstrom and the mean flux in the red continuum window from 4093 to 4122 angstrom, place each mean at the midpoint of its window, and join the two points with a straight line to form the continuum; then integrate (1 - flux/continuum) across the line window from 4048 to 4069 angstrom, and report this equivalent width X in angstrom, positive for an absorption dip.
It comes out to 2.0 angstrom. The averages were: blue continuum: 13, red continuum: 11.9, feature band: 11.4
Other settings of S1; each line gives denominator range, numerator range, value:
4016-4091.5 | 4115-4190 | 0.98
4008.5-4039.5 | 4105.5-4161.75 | 0.93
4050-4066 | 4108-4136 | 1.07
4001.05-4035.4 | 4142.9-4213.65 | 0.96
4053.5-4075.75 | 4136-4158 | 1.01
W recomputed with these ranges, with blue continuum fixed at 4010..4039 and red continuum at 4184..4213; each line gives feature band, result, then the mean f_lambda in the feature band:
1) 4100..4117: 0.05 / 11.8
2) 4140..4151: 0.10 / 11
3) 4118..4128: 0.06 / 11.5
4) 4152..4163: 0.04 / 11.5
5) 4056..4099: 0.03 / 12.2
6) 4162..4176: -0.01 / 11.9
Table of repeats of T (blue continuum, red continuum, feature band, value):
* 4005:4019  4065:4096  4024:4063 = 2.22 angstrom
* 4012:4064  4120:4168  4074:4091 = -0.54 angstrom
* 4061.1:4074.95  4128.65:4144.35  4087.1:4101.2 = -1.53 angstrom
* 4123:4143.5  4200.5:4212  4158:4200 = 0.48 angstrom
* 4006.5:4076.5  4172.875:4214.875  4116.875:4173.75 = 1.26 angstrom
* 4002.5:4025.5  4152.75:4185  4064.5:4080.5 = 1.11 angstrom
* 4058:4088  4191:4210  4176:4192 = -0.68 angstrom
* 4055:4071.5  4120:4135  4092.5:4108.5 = -1.01 angstrom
